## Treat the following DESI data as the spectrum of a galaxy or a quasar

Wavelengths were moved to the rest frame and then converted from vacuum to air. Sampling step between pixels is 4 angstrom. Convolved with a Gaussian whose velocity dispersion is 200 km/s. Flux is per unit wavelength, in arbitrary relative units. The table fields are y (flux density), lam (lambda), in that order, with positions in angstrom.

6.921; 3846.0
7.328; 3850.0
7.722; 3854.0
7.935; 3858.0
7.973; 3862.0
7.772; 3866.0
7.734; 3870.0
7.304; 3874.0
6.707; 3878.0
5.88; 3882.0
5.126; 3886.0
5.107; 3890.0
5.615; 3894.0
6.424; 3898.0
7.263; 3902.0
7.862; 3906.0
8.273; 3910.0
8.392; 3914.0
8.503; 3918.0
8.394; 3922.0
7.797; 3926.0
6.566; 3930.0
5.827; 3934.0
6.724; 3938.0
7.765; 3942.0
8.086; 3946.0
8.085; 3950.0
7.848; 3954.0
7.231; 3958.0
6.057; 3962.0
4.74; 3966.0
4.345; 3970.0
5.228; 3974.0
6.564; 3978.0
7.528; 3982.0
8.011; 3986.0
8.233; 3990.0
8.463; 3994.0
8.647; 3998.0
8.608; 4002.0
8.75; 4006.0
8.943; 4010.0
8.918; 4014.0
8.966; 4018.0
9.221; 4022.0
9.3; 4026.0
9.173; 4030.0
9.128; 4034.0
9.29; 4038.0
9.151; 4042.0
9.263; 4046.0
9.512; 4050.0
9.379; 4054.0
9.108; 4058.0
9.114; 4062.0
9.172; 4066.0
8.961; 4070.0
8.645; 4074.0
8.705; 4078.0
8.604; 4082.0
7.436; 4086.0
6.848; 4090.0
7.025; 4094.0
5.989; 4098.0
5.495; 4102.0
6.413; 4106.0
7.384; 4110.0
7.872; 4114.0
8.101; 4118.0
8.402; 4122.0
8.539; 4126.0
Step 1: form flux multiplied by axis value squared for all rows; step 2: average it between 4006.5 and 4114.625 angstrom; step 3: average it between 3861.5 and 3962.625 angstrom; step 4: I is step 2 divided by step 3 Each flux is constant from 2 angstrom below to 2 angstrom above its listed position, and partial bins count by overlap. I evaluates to 1.3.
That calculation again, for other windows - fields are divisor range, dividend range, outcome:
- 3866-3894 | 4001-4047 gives 1.53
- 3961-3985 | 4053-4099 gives 1.49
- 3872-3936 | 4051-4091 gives 1.36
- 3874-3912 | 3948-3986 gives 1.03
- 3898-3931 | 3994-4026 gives 1.19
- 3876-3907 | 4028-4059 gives 1.61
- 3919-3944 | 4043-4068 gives 1.36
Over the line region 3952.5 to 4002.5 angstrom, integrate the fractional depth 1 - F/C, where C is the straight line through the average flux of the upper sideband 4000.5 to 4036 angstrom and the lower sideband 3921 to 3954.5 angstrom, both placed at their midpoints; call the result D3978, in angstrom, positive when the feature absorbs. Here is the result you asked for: 7.5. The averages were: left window 7.41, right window 9.01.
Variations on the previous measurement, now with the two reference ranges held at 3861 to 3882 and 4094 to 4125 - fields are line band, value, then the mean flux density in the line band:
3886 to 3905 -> 3.1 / 6.09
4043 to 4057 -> -4.2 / 9.35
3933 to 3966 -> 0.8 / 7.1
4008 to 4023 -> -3.7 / 9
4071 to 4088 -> -2.9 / 8.38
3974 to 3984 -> 0.8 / 6.68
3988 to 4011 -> -4.4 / 8.59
